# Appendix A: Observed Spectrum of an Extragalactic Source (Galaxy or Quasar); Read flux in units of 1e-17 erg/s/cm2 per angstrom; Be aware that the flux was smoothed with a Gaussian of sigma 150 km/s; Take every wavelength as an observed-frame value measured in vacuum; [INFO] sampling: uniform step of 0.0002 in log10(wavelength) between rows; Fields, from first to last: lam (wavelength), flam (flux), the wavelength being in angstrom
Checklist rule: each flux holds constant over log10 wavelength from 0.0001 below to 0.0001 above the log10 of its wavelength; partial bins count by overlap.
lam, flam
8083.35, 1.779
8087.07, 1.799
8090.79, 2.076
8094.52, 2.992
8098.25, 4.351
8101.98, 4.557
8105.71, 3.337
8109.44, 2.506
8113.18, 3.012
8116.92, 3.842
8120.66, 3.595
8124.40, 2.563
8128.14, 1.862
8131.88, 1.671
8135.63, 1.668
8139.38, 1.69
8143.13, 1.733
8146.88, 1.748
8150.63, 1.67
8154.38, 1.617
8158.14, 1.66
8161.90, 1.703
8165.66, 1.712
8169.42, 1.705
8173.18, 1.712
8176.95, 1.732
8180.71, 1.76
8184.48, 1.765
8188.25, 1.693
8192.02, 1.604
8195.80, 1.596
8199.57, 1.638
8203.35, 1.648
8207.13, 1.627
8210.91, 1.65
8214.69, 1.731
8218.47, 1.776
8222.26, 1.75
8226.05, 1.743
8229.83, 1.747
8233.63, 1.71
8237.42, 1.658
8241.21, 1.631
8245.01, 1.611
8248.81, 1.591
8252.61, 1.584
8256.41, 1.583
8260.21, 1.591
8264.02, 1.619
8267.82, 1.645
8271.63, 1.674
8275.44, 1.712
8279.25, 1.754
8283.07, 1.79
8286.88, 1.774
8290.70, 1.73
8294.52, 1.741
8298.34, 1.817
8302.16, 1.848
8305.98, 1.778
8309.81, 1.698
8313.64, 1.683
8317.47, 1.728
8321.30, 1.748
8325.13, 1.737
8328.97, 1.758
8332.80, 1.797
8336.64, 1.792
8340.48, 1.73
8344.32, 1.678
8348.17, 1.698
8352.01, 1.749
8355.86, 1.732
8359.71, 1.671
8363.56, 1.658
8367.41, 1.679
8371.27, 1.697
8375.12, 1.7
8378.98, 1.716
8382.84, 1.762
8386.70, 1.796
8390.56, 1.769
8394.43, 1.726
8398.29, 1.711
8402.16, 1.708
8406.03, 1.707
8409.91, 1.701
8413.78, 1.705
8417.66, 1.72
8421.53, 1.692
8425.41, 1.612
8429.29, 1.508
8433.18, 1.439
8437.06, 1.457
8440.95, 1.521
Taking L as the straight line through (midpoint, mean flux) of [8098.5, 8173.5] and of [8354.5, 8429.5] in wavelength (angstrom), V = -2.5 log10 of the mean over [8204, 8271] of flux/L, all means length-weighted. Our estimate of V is 0.25 mag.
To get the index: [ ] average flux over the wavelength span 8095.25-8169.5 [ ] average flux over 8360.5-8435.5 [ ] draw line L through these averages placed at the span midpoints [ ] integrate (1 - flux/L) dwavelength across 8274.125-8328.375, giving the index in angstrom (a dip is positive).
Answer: 5.62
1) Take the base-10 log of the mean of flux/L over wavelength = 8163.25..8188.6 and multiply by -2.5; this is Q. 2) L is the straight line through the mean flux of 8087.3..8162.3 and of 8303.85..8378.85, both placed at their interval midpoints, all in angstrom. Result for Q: 0.32 mag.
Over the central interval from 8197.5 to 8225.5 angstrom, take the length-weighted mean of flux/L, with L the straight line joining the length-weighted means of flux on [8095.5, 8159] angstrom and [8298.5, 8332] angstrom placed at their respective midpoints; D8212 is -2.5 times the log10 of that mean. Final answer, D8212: 0.28 mag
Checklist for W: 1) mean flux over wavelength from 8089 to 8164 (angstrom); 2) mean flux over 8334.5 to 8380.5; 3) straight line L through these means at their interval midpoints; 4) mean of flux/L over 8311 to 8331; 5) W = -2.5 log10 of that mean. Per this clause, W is 0.062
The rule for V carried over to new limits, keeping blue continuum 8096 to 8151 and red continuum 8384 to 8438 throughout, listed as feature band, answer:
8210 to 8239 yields 0.325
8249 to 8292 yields 0.277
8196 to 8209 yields 0.420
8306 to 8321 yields 0.171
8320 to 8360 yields 0.106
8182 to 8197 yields 0.415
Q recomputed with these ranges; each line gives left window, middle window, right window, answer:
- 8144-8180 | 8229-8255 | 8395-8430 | 0.034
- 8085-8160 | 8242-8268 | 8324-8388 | 0.272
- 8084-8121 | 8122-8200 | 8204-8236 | 0.349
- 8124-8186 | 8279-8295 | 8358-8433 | -0.028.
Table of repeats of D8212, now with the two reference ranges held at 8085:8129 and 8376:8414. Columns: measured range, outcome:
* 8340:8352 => 0.15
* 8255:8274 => 0.39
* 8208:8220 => 0.44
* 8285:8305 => 0.22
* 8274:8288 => 0.27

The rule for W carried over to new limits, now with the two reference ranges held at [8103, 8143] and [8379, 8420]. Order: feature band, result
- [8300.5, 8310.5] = 0.14 mag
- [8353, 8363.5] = 0.10 mag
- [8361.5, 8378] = 0.08 mag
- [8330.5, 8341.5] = 0.09 mag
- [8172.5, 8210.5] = 0.38 mag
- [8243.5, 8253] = 0.35 mag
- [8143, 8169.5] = 0.41 mag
